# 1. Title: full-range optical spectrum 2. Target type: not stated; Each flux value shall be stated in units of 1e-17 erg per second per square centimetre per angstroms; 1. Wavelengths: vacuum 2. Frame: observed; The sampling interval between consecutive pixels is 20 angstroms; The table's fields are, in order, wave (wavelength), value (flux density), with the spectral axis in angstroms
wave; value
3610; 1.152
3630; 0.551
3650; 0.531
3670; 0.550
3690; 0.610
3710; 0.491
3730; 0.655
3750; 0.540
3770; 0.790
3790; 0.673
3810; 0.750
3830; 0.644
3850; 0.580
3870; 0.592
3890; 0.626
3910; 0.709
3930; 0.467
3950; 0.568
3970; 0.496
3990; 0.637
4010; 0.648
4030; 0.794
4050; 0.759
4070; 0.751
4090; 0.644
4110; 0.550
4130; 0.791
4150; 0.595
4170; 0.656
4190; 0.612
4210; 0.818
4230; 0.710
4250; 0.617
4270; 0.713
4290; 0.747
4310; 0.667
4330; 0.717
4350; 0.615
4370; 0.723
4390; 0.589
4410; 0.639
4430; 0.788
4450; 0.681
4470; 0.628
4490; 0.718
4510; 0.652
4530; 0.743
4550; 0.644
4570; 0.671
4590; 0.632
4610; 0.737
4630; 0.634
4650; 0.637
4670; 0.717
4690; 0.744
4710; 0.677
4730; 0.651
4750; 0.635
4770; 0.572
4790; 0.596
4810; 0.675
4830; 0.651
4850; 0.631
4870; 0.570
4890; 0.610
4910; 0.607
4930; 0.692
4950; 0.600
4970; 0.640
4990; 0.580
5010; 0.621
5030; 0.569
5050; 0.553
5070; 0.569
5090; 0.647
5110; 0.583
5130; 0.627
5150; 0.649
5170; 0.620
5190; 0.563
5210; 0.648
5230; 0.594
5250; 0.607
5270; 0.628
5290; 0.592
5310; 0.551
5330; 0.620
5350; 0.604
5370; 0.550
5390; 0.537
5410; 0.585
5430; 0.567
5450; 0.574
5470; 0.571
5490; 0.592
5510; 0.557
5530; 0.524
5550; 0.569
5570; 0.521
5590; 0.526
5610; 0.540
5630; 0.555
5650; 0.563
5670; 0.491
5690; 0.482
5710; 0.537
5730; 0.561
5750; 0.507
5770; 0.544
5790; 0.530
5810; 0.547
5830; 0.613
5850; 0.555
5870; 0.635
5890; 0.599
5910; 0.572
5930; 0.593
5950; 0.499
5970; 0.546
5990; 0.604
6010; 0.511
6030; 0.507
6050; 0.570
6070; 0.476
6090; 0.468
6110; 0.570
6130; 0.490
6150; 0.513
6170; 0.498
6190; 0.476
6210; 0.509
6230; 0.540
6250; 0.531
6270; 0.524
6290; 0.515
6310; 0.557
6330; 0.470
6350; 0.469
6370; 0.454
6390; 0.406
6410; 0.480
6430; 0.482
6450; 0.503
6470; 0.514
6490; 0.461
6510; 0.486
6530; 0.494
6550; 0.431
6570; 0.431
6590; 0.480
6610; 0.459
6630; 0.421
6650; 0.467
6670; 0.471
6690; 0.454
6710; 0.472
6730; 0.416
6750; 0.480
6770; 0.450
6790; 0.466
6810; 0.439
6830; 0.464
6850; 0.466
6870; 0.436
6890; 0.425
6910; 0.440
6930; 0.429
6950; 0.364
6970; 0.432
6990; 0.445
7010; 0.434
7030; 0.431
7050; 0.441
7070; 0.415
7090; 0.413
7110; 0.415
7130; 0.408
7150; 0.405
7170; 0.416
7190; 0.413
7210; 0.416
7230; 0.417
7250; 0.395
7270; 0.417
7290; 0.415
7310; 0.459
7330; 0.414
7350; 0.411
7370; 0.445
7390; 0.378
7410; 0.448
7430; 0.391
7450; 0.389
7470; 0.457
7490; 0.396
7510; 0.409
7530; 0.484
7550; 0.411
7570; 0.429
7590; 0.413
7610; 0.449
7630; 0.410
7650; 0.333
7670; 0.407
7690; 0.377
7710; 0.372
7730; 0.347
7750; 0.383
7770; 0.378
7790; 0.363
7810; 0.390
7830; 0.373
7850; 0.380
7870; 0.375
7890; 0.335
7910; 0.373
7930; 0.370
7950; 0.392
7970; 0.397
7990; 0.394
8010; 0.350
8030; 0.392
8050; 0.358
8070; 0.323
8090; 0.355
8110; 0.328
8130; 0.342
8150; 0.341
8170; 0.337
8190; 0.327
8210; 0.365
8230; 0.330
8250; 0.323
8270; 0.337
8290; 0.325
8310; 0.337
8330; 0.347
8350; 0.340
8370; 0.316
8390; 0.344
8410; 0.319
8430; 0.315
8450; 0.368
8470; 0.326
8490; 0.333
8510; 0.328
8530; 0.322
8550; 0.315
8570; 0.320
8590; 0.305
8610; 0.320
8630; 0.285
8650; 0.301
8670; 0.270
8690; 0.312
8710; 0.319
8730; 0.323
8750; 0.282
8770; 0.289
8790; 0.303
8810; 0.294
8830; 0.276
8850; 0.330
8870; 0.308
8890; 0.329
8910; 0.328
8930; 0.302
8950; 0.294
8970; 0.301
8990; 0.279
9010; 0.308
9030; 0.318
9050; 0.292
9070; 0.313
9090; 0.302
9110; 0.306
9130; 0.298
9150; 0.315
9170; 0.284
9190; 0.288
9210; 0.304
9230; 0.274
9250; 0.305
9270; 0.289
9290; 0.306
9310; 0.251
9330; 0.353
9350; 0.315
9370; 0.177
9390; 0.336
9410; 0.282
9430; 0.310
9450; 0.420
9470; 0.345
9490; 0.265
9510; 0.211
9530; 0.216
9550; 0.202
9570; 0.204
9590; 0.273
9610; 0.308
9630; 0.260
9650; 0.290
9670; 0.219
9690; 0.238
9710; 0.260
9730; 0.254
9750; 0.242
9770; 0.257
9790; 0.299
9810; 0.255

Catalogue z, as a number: 0.00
